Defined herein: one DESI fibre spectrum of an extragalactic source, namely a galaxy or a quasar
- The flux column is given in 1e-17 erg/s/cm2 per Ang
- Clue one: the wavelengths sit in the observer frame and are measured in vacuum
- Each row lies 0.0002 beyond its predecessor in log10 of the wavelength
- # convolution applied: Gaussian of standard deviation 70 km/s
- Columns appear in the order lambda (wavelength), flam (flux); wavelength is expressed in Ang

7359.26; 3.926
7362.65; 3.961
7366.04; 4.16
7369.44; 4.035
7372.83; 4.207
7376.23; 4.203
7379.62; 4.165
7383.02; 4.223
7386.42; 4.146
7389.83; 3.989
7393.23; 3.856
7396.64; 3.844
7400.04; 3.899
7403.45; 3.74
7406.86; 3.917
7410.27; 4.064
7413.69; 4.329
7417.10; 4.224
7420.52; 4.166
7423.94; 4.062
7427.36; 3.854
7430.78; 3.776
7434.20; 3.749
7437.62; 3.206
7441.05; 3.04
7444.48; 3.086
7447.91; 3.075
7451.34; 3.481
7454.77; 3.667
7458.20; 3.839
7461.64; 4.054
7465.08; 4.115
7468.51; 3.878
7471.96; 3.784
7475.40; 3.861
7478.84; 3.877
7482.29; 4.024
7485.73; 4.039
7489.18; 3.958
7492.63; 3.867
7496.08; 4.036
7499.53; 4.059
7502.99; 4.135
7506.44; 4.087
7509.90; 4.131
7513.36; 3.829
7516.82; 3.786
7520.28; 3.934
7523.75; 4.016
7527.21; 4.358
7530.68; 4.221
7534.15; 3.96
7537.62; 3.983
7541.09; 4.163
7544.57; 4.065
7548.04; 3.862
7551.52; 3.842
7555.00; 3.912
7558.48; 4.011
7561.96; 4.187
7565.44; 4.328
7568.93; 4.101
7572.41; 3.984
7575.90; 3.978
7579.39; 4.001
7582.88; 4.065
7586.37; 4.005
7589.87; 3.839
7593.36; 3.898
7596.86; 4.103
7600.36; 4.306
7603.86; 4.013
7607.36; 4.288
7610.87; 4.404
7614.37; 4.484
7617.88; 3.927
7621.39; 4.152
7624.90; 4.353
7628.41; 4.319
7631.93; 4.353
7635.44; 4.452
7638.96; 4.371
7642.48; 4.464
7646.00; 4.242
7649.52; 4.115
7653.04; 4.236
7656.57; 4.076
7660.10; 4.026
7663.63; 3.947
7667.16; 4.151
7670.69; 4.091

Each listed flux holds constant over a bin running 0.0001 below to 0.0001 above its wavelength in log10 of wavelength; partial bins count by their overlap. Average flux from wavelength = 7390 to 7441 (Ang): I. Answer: 3.88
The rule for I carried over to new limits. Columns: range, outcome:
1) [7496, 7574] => 4.04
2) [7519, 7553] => 4.04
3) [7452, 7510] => 3.95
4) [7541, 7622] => 4.08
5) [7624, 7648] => 4.36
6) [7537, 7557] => 3.97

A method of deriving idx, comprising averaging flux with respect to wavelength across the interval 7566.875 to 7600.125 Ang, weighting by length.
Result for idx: 4.01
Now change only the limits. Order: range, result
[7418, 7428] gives 4.06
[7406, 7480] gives 3.77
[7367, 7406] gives 4.03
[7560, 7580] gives 4.1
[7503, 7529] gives 4.03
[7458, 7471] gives 3.97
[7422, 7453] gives 3.49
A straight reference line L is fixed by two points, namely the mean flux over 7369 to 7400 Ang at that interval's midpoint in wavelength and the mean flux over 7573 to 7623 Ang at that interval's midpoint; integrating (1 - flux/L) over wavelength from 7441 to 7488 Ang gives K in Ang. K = 4.1 Ang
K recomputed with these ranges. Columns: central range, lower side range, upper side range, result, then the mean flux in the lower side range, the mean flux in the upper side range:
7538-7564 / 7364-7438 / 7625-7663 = 0.96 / 4.01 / 4.26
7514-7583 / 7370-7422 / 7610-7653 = 2.98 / 4.06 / 4.3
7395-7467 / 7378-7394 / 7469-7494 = 4.24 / 4.09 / 3.91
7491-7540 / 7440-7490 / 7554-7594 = -2.08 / 3.72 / 4.03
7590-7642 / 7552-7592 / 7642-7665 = -1.85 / 4.03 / 4.14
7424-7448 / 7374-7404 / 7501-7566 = 3.34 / 4.02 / 4.04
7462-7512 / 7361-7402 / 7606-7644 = 2.18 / 4.06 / 4.32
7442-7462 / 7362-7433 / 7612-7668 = 2.95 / 4.04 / 4.23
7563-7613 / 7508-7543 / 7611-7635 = 1.17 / 4.04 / 4.29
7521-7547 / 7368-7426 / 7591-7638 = 0.46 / 4.06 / 4.23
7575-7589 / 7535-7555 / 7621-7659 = 0.31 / 3.98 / 4.28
